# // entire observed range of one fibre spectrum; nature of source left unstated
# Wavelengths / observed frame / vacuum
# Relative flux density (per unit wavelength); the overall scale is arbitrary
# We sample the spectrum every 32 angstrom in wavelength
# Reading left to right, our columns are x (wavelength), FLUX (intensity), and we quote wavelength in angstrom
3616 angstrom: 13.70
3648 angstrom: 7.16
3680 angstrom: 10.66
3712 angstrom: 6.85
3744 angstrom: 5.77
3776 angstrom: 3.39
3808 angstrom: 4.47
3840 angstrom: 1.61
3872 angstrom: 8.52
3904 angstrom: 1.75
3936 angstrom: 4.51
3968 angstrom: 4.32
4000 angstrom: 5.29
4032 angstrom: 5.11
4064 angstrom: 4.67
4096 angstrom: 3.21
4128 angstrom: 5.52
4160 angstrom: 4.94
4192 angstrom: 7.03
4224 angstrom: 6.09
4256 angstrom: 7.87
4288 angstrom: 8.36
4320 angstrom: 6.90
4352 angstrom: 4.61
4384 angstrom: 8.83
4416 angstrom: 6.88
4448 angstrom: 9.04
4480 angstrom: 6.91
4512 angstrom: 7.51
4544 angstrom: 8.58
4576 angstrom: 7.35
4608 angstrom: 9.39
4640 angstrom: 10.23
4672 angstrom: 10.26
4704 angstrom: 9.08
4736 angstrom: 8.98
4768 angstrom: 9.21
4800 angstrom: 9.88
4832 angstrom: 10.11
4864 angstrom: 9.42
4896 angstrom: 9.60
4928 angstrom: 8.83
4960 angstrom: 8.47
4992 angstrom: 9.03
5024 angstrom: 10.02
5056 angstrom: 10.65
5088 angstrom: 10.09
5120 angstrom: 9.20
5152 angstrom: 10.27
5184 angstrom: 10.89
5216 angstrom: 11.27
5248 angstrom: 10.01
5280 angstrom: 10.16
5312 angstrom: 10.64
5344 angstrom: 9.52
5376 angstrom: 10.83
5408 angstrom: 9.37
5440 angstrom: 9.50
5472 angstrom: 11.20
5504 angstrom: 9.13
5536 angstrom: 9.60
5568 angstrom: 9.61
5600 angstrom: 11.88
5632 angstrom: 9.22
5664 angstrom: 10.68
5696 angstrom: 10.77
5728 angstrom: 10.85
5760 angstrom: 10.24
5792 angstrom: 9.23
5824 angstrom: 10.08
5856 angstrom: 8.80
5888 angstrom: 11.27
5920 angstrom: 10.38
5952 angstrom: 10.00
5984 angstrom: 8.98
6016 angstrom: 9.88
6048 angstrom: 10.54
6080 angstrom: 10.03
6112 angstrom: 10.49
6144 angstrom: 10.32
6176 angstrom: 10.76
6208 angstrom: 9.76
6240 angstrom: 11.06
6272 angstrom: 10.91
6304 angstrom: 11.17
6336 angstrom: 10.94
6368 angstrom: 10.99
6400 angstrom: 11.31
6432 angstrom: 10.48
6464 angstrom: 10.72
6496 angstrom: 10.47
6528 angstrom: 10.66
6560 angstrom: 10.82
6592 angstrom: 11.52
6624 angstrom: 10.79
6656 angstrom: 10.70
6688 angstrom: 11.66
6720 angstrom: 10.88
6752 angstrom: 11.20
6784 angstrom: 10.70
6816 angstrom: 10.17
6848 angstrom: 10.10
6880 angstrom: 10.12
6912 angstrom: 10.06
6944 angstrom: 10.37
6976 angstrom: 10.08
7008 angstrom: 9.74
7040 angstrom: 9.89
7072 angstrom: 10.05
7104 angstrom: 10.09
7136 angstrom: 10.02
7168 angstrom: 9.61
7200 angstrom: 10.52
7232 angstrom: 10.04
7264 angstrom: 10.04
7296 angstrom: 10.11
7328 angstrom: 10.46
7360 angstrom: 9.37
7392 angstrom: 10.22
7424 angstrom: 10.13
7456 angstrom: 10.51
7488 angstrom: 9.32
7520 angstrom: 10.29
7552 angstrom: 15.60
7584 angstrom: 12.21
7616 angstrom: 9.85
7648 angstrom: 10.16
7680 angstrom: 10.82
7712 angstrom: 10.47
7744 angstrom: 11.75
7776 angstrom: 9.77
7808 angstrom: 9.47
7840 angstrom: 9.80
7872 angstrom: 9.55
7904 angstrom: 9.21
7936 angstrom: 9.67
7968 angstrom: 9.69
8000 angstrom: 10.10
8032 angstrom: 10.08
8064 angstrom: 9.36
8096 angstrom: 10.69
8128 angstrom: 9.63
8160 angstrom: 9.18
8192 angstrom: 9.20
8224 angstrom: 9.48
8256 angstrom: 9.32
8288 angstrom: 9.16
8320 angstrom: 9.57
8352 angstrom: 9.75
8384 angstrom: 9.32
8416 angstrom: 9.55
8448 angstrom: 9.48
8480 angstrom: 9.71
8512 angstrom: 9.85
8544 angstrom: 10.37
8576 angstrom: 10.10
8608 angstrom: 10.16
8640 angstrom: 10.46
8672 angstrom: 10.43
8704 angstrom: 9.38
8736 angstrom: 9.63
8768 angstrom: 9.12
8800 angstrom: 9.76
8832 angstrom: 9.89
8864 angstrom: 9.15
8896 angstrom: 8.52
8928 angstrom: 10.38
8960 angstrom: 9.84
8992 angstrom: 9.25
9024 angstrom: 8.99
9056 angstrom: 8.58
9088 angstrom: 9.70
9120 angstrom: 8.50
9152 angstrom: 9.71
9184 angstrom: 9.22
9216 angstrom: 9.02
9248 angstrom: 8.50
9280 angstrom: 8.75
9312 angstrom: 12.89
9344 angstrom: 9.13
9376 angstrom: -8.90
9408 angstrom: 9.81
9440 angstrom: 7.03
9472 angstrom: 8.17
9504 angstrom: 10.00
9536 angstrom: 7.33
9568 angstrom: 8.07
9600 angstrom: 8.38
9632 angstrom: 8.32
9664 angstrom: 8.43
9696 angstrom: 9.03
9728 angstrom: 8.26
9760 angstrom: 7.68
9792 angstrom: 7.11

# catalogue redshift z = 0.150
